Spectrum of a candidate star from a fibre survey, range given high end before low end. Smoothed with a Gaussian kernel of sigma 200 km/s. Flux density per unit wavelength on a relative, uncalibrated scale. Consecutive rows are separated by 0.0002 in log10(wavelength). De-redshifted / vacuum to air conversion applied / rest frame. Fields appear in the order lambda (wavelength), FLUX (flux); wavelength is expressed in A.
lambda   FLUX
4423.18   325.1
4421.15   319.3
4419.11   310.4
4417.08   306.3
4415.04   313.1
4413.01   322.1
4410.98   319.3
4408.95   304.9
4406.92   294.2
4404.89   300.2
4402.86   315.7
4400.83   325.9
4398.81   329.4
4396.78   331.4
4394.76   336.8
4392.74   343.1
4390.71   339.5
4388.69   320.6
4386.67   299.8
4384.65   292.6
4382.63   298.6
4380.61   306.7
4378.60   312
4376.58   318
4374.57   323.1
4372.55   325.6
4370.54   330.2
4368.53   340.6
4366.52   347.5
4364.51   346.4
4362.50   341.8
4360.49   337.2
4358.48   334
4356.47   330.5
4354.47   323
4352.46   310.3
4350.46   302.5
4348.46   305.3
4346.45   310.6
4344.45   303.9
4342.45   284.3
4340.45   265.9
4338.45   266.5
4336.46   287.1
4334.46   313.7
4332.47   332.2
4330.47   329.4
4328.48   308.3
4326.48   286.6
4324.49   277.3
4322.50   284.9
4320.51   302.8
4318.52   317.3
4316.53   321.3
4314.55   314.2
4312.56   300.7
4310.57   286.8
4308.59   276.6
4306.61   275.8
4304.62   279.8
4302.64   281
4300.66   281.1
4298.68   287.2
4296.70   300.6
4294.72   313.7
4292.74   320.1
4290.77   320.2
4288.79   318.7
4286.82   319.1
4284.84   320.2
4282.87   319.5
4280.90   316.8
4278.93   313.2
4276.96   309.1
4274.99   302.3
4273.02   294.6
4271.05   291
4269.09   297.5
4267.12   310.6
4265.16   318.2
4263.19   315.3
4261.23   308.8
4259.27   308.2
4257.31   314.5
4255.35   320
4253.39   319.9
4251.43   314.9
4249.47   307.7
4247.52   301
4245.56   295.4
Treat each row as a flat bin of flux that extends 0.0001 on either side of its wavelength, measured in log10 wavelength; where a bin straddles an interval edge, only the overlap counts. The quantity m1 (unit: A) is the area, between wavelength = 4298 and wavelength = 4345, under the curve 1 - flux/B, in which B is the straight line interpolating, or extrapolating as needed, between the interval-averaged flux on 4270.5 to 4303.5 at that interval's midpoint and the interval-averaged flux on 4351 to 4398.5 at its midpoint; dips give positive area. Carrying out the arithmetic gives 2.9 A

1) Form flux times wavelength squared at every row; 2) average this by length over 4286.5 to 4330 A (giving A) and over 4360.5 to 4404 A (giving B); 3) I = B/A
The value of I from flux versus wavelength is 1.13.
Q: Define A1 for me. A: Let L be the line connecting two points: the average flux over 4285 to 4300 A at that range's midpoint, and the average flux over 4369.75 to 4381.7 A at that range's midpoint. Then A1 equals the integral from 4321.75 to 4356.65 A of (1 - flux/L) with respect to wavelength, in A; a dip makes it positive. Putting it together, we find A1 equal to 1.6 A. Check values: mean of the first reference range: 311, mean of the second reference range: 319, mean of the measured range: 301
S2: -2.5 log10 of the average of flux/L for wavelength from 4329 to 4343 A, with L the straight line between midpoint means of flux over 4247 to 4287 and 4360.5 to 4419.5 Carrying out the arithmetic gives 0.07 mag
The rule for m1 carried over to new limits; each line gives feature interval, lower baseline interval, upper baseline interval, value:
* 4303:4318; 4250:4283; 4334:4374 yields 0.9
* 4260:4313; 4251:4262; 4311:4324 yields 1.2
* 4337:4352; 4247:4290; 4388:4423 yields 1.1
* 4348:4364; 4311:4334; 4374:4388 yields -0.9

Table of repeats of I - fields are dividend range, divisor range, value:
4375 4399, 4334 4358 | 1.08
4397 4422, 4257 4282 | 1.09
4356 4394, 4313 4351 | 1.10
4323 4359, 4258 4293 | 1.00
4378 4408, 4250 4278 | 1.09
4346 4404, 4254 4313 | 1.11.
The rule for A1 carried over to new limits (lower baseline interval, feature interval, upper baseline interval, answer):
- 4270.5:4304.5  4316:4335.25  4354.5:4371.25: 0.9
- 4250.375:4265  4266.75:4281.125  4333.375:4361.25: 0.4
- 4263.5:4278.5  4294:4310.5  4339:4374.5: 1.2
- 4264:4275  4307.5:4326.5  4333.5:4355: 0.1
